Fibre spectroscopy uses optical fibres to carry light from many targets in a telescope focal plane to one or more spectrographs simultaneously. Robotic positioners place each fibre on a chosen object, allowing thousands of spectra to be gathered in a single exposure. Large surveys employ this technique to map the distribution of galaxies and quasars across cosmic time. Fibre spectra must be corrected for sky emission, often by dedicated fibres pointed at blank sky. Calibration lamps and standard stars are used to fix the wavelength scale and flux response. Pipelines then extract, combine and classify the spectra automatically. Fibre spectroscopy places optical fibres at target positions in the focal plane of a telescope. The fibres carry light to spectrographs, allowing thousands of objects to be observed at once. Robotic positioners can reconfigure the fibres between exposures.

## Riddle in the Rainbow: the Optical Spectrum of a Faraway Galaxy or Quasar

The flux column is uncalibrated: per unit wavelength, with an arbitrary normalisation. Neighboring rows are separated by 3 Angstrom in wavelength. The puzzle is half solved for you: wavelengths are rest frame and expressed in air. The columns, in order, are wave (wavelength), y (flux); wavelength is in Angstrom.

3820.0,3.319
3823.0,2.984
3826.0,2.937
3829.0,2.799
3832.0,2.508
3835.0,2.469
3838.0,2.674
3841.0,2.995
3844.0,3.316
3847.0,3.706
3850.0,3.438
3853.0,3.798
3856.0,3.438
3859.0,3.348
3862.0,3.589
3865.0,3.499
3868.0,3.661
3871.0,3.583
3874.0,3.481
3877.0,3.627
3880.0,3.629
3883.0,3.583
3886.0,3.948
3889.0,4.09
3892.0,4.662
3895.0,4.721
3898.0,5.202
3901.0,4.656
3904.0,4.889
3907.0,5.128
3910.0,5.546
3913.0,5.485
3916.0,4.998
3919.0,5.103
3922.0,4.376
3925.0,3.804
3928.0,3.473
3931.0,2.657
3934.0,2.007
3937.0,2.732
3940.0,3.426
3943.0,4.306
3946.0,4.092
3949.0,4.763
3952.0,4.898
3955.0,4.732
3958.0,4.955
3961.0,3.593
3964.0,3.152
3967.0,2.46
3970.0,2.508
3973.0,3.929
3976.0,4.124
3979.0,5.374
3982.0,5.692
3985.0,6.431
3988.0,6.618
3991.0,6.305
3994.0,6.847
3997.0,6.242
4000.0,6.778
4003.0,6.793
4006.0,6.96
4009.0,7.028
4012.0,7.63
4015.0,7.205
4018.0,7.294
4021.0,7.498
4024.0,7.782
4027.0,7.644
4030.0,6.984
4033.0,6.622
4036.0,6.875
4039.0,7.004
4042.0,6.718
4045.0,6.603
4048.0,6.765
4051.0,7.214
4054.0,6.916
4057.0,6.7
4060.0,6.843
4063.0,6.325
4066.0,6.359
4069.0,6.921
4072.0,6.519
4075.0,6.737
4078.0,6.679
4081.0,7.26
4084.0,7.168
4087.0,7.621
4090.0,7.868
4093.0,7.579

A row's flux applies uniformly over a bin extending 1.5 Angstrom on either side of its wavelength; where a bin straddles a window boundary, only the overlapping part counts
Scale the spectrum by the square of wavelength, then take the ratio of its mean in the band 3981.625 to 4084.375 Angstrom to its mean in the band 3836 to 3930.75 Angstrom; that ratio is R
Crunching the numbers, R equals 1.84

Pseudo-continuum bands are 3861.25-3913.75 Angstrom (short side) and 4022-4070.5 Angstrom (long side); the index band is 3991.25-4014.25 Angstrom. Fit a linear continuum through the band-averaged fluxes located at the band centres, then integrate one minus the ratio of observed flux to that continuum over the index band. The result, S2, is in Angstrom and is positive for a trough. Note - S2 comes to -2.6 Angstrom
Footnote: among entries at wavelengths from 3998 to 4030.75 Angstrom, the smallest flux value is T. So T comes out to 6.778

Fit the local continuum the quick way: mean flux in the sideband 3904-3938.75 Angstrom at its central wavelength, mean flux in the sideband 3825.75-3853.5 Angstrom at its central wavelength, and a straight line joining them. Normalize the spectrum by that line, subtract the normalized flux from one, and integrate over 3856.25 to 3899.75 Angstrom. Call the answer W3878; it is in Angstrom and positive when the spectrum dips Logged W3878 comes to -3.9 Angstrom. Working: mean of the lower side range 3.04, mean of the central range 3.89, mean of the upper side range 4.15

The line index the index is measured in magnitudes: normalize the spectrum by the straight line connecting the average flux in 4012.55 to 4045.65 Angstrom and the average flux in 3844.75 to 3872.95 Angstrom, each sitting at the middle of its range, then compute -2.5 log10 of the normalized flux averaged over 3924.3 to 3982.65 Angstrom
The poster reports 0.41 mag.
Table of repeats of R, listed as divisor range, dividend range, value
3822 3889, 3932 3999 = 1.43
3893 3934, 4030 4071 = 1.60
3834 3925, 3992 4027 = 1.88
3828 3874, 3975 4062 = 2.25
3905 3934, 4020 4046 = 1.71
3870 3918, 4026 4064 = 1.65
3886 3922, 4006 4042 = 1.56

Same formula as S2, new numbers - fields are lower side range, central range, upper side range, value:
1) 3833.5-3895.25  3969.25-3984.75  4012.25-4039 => 4.0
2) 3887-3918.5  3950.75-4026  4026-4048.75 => 6.1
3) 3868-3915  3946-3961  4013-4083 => 2.1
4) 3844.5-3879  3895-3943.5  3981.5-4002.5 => 5.2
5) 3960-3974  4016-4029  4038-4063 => -4.6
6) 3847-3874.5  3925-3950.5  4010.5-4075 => 7.9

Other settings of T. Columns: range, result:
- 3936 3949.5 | 2.732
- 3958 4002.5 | 2.46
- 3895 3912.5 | 4.656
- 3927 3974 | 2.007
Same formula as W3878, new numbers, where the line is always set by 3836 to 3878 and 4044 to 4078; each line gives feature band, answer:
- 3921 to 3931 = 1.89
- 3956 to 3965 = 1.95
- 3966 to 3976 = 4.00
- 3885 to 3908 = -3.39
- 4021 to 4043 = -3.11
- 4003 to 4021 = -3.89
